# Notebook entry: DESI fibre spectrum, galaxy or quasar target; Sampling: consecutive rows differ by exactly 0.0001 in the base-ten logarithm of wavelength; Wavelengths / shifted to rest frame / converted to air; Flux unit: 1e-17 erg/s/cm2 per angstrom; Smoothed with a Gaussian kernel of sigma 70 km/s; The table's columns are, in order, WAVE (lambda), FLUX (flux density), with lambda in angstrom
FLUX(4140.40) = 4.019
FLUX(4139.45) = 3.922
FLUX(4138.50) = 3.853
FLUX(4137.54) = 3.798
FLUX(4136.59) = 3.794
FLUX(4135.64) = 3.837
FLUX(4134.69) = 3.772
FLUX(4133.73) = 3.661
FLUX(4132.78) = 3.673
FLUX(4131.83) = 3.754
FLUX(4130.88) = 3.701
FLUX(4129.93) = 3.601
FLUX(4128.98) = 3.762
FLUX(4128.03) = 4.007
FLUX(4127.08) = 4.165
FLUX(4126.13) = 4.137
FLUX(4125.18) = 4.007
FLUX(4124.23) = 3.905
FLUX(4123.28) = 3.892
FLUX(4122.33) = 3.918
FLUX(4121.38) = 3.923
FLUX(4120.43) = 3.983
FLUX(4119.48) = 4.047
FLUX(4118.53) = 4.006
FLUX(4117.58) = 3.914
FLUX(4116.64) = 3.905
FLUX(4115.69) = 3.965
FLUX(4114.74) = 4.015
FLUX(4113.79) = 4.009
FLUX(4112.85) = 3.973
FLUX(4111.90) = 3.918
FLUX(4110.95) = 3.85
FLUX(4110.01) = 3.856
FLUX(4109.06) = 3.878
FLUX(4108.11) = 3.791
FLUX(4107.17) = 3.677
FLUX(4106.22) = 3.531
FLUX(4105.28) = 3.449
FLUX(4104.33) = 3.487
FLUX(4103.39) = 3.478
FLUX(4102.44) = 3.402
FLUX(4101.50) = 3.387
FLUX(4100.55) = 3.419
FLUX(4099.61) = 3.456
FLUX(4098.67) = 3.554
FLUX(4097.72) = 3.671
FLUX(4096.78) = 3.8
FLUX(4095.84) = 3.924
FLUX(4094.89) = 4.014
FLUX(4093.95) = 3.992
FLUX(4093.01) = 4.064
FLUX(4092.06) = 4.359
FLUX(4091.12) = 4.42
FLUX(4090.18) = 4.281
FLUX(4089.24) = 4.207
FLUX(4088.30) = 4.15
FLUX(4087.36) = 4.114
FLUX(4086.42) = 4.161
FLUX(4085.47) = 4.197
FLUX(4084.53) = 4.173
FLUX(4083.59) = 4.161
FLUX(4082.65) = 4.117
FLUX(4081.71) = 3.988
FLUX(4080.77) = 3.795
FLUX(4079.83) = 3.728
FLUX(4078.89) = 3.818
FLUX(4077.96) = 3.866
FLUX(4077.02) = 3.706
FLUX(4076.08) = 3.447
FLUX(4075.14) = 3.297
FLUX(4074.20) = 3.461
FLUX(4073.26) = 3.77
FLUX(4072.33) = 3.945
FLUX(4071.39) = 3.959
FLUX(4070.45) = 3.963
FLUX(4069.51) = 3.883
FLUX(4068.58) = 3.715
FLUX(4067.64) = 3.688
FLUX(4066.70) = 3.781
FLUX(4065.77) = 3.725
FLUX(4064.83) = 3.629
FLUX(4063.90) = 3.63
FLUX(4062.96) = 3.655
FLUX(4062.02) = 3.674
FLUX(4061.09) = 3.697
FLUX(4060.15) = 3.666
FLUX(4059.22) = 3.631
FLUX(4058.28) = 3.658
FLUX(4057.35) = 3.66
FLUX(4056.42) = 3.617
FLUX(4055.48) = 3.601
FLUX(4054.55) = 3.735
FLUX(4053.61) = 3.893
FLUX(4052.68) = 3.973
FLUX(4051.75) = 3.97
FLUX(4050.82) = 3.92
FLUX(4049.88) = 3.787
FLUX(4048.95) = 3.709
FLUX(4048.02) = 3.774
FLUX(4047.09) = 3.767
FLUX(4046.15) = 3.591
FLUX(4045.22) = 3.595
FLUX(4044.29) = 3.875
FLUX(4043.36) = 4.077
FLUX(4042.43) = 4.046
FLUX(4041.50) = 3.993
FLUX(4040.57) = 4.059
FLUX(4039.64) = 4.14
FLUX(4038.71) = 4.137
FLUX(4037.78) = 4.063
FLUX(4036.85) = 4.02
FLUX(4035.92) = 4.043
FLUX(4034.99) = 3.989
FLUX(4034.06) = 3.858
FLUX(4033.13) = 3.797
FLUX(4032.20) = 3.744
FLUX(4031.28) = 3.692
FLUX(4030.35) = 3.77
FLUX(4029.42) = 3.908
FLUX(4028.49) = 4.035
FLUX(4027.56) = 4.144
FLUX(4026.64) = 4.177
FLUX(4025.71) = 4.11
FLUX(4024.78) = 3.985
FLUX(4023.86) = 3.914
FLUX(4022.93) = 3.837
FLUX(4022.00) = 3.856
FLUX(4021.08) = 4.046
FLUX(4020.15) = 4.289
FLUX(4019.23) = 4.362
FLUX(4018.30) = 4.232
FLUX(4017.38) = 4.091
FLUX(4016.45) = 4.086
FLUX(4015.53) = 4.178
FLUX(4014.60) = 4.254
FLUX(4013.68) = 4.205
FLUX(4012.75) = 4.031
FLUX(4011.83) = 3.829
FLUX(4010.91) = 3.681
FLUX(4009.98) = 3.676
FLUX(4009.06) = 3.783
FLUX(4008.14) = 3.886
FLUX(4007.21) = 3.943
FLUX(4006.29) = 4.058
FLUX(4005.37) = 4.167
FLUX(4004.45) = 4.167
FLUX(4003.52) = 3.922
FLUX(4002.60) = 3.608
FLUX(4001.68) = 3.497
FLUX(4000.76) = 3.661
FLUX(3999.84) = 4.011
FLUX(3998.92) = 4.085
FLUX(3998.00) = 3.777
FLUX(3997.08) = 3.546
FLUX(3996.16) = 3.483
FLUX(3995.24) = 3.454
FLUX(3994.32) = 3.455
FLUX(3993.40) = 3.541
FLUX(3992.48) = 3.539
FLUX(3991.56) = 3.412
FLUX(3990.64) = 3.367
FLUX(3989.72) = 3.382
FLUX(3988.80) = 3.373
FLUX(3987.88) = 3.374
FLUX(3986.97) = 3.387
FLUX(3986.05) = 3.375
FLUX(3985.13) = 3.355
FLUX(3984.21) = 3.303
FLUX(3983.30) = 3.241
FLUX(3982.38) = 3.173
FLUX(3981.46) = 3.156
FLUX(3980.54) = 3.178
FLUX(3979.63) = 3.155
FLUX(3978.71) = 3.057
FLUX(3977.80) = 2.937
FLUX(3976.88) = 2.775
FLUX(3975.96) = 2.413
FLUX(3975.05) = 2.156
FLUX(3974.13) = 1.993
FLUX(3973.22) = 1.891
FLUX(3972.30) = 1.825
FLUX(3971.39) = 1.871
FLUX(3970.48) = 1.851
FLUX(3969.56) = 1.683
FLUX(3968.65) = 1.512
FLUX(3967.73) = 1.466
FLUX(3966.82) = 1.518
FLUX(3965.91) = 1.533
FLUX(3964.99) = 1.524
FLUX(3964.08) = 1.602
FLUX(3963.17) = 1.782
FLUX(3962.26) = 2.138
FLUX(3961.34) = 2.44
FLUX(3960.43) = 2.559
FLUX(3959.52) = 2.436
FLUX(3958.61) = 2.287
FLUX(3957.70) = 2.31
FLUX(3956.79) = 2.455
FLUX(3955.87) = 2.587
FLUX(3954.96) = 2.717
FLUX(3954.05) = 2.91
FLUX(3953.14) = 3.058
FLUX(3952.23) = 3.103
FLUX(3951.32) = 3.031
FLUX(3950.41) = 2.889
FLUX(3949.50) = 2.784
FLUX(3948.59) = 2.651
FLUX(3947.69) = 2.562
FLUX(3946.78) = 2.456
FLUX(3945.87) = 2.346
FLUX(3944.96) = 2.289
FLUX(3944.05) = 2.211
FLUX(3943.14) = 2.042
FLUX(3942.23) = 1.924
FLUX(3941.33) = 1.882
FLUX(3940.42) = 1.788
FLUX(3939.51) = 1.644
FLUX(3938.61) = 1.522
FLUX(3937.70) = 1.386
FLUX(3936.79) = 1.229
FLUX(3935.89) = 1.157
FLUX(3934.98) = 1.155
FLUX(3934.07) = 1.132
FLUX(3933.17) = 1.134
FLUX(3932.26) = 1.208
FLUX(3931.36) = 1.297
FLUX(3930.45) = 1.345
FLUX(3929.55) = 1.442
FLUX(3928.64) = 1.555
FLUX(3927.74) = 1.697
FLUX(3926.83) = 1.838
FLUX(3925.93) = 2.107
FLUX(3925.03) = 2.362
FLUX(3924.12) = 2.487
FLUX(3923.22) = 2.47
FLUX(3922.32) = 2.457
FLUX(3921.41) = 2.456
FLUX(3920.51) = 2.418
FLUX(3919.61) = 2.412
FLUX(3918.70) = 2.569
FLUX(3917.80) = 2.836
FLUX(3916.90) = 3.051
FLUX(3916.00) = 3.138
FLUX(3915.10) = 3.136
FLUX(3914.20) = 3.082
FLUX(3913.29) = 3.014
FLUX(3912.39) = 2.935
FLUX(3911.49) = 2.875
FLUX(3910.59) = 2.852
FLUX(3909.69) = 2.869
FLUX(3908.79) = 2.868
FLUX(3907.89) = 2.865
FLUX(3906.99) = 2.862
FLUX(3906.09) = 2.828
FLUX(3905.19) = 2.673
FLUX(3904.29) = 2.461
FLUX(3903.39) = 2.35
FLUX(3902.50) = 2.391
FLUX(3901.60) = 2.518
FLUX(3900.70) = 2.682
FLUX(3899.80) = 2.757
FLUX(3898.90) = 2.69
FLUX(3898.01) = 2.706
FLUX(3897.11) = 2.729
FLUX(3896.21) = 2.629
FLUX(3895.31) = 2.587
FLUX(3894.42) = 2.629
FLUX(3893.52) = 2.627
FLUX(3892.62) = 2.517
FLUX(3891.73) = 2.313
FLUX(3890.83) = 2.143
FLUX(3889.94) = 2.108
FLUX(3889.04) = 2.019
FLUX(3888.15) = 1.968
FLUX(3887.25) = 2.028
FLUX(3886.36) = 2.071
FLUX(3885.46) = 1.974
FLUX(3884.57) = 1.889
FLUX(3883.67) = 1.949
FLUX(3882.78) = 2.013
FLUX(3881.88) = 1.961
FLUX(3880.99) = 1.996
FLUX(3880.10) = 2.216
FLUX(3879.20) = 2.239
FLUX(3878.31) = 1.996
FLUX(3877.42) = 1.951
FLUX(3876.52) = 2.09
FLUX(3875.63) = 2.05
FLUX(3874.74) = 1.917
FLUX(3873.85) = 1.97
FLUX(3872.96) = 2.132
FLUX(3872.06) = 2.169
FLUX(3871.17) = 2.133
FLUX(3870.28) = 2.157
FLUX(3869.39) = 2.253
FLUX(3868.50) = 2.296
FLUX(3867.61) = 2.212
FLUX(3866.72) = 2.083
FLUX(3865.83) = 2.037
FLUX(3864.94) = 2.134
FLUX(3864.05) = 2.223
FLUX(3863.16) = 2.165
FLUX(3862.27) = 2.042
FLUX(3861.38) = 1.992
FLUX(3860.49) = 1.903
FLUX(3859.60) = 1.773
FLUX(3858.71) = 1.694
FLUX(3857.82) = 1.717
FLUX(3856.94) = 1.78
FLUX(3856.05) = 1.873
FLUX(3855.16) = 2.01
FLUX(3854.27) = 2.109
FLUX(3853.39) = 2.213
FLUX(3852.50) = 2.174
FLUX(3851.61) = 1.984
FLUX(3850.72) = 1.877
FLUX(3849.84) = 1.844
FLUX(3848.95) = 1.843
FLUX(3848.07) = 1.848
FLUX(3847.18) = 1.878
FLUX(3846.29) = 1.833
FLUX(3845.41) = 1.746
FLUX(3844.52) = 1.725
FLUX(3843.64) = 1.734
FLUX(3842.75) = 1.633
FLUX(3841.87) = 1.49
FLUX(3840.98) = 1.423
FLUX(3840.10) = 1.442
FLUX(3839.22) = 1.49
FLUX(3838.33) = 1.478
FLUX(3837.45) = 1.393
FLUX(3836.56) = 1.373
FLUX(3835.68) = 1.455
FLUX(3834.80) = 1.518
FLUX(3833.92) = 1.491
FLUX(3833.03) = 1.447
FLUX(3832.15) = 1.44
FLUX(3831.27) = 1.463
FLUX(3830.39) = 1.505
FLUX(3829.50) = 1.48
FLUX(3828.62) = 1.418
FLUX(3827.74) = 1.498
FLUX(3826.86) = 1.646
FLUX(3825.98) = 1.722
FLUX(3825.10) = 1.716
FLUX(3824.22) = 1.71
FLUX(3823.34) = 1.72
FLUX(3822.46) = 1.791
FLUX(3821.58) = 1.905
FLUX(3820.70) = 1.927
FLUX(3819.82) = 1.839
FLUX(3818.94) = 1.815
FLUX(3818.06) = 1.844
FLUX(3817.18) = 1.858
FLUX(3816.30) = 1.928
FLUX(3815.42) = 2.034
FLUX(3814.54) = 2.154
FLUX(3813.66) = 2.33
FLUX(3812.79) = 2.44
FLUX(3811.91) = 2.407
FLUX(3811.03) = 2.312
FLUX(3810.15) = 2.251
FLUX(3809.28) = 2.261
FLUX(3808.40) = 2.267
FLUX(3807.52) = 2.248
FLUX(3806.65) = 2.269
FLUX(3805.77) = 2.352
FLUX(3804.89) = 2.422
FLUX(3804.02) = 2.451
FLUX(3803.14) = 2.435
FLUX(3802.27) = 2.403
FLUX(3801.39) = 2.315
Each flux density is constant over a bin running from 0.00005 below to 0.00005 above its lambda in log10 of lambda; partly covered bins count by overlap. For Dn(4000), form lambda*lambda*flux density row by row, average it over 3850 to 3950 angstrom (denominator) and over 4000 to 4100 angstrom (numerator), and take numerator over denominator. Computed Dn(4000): 1.9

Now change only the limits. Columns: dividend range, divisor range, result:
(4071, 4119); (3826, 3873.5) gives 2.41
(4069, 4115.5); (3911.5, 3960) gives 1.86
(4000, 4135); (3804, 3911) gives 2.09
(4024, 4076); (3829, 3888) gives 2.25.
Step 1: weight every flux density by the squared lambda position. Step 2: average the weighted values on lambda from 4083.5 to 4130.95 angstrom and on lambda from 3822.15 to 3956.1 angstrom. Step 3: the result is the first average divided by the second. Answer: 2.1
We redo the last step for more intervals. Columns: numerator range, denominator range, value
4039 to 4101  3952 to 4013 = 1.35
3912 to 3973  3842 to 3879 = 1.13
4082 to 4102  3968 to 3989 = 1.57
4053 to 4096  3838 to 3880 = 2.22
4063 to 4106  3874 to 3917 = 1.71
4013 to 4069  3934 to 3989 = 1.73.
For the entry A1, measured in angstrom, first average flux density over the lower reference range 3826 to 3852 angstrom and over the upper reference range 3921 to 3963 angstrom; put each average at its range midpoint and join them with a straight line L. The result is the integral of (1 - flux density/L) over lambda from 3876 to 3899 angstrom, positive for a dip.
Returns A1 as -4.8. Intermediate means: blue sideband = 1.6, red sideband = 2.11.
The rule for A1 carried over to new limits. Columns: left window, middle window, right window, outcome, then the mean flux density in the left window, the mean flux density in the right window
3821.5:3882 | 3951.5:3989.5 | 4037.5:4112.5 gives 5.1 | 1.84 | 3.82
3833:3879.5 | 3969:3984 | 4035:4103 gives 2.4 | 1.88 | 3.85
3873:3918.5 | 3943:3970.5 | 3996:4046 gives 7.6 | 2.46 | 3.95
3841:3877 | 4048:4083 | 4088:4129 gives -2.0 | 1.96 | 3.88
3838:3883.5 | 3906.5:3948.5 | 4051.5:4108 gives 5.1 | 1.94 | 3.8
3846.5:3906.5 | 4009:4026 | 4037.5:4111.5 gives -3.5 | 2.17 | 3.82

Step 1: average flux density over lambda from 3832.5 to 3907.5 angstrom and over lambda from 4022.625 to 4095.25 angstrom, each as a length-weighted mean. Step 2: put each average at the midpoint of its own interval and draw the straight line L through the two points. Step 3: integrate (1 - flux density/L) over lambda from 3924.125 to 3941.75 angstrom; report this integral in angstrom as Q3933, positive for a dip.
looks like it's 7.4 angstrom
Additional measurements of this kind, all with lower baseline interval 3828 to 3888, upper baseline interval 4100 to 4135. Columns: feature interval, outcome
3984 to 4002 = -4.1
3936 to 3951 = 2.5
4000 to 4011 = -3.3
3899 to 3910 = -2.3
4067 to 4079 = -0.9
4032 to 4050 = -3.8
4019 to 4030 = -3.3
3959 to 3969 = 2.9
